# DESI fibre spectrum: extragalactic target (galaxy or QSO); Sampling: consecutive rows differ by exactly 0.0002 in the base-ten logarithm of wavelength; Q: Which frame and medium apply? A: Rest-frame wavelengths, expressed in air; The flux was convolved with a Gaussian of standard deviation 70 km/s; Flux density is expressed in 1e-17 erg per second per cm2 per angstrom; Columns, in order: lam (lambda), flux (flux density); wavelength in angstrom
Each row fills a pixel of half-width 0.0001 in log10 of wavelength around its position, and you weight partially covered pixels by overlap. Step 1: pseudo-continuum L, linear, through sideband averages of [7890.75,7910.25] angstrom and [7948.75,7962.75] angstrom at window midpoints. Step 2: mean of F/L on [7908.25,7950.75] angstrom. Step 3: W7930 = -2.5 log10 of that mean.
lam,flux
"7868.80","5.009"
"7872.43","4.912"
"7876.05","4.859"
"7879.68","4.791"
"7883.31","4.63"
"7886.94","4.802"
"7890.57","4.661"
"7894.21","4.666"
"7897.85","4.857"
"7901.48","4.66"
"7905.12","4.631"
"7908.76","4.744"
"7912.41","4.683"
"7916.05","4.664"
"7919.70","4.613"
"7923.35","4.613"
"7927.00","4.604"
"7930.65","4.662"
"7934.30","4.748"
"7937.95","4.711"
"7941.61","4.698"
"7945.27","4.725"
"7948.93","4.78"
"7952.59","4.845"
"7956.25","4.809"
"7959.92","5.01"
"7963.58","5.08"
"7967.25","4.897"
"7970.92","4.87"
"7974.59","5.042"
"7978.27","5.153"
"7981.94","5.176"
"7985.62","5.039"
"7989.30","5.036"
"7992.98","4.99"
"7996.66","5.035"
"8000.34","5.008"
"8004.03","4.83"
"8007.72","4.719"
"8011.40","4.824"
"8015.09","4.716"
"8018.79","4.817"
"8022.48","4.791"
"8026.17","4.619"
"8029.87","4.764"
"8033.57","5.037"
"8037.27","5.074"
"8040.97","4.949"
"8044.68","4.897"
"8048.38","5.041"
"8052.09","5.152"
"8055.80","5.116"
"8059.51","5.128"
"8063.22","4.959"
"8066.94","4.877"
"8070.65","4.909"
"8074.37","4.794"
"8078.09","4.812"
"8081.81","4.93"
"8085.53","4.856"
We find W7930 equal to 0.03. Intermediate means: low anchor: 4.71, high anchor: 4.89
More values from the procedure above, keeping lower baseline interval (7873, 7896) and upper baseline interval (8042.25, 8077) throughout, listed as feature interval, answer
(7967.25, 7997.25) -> -0.03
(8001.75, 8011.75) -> 0.03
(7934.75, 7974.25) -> 0.00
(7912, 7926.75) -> 0.04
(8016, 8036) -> 0.03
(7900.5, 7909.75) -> 0.02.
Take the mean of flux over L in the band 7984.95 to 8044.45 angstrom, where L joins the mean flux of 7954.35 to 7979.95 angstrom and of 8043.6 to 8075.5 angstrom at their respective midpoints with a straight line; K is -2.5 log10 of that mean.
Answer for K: 0.02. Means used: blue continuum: 4.98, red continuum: 4.99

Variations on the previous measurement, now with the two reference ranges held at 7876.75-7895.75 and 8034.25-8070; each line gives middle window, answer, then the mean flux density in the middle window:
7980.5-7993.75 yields -0.035 mag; 5.06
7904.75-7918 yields 0.018 mag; 4.68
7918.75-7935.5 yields 0.034 mag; 4.65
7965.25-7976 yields -0.014 mag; 4.93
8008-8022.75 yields 0.038 mag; 4.78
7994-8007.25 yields -0.002 mag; 4.93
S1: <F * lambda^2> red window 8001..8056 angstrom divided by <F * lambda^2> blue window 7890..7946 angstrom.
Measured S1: 1.1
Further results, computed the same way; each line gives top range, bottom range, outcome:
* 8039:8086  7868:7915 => 1.09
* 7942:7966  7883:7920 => 1.05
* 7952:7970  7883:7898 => 1.06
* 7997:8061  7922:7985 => 1.03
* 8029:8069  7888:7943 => 1.11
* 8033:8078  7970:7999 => 1.01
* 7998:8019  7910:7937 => 1.06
